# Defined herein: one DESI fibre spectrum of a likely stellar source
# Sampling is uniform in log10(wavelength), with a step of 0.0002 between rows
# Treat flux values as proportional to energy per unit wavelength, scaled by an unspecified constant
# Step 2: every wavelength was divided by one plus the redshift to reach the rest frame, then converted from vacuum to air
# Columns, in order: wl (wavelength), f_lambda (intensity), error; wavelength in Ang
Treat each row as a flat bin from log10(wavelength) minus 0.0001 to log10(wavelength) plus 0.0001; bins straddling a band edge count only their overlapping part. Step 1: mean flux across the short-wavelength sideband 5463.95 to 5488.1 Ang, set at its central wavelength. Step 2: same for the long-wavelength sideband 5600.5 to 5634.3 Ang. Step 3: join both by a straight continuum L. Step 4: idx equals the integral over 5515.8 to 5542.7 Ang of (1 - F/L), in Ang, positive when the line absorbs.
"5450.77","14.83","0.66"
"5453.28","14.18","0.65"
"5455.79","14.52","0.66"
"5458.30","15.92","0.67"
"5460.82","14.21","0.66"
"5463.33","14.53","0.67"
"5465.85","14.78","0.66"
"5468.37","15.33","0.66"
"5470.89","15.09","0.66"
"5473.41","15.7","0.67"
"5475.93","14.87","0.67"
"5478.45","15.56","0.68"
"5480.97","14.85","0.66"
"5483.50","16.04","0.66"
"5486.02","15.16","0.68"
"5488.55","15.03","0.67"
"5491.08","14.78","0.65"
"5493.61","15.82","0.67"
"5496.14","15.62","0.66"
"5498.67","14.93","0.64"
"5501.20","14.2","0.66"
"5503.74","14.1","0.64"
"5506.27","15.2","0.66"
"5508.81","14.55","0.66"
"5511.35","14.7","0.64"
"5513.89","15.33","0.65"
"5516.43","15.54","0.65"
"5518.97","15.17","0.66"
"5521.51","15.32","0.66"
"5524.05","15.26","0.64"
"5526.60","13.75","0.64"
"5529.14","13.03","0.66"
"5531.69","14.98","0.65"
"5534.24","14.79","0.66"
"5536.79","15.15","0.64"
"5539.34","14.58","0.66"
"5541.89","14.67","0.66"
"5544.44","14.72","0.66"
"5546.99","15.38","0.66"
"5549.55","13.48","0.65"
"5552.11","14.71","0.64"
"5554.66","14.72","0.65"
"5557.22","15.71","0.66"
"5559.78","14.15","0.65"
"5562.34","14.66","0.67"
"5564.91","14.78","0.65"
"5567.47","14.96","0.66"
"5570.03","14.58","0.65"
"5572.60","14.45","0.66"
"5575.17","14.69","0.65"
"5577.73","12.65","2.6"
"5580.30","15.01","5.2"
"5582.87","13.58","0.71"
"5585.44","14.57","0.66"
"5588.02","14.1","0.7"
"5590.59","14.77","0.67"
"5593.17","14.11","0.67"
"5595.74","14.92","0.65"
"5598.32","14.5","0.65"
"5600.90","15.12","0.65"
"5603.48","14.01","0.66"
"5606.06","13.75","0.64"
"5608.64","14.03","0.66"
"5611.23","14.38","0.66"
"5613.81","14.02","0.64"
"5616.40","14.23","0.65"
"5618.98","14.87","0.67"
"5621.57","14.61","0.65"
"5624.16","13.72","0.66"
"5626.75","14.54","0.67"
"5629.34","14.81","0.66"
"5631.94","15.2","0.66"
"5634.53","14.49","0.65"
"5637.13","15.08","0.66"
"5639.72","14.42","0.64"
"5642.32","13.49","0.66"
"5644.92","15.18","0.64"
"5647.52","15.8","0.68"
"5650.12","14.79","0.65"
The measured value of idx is 0.3 Ang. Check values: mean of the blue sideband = 15.2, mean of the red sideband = 14.4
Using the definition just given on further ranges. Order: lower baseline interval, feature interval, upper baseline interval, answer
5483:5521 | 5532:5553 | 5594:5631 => 0.2 Ang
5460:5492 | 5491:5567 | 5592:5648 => 0.4 Ang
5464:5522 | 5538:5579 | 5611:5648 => 0.8 Ang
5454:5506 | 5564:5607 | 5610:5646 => 0.8 Ang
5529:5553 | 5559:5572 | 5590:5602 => 0.0 Ang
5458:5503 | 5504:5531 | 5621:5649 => 0.4 Ang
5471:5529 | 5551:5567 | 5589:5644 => -0.1 Ang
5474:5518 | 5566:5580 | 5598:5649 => 0.4 Ang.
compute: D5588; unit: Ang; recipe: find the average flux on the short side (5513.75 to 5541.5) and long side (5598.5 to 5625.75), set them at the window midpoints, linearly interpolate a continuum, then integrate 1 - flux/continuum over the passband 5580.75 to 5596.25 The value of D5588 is 0.1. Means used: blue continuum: 14.8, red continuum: 14.3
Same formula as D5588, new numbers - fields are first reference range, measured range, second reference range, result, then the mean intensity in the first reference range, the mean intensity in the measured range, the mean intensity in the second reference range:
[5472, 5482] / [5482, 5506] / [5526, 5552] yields 0.0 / 15.3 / 15.1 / 14.5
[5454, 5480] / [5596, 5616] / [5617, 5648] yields 0.6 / 15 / 14.3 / 14.6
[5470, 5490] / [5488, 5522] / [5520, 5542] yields -0.1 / 15.3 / 15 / 14.6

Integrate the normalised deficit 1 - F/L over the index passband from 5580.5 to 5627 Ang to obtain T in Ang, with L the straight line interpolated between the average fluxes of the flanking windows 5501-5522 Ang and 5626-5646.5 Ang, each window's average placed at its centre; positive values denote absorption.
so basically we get 1.26 Ang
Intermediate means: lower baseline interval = 14.9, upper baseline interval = 14.7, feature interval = 14.3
